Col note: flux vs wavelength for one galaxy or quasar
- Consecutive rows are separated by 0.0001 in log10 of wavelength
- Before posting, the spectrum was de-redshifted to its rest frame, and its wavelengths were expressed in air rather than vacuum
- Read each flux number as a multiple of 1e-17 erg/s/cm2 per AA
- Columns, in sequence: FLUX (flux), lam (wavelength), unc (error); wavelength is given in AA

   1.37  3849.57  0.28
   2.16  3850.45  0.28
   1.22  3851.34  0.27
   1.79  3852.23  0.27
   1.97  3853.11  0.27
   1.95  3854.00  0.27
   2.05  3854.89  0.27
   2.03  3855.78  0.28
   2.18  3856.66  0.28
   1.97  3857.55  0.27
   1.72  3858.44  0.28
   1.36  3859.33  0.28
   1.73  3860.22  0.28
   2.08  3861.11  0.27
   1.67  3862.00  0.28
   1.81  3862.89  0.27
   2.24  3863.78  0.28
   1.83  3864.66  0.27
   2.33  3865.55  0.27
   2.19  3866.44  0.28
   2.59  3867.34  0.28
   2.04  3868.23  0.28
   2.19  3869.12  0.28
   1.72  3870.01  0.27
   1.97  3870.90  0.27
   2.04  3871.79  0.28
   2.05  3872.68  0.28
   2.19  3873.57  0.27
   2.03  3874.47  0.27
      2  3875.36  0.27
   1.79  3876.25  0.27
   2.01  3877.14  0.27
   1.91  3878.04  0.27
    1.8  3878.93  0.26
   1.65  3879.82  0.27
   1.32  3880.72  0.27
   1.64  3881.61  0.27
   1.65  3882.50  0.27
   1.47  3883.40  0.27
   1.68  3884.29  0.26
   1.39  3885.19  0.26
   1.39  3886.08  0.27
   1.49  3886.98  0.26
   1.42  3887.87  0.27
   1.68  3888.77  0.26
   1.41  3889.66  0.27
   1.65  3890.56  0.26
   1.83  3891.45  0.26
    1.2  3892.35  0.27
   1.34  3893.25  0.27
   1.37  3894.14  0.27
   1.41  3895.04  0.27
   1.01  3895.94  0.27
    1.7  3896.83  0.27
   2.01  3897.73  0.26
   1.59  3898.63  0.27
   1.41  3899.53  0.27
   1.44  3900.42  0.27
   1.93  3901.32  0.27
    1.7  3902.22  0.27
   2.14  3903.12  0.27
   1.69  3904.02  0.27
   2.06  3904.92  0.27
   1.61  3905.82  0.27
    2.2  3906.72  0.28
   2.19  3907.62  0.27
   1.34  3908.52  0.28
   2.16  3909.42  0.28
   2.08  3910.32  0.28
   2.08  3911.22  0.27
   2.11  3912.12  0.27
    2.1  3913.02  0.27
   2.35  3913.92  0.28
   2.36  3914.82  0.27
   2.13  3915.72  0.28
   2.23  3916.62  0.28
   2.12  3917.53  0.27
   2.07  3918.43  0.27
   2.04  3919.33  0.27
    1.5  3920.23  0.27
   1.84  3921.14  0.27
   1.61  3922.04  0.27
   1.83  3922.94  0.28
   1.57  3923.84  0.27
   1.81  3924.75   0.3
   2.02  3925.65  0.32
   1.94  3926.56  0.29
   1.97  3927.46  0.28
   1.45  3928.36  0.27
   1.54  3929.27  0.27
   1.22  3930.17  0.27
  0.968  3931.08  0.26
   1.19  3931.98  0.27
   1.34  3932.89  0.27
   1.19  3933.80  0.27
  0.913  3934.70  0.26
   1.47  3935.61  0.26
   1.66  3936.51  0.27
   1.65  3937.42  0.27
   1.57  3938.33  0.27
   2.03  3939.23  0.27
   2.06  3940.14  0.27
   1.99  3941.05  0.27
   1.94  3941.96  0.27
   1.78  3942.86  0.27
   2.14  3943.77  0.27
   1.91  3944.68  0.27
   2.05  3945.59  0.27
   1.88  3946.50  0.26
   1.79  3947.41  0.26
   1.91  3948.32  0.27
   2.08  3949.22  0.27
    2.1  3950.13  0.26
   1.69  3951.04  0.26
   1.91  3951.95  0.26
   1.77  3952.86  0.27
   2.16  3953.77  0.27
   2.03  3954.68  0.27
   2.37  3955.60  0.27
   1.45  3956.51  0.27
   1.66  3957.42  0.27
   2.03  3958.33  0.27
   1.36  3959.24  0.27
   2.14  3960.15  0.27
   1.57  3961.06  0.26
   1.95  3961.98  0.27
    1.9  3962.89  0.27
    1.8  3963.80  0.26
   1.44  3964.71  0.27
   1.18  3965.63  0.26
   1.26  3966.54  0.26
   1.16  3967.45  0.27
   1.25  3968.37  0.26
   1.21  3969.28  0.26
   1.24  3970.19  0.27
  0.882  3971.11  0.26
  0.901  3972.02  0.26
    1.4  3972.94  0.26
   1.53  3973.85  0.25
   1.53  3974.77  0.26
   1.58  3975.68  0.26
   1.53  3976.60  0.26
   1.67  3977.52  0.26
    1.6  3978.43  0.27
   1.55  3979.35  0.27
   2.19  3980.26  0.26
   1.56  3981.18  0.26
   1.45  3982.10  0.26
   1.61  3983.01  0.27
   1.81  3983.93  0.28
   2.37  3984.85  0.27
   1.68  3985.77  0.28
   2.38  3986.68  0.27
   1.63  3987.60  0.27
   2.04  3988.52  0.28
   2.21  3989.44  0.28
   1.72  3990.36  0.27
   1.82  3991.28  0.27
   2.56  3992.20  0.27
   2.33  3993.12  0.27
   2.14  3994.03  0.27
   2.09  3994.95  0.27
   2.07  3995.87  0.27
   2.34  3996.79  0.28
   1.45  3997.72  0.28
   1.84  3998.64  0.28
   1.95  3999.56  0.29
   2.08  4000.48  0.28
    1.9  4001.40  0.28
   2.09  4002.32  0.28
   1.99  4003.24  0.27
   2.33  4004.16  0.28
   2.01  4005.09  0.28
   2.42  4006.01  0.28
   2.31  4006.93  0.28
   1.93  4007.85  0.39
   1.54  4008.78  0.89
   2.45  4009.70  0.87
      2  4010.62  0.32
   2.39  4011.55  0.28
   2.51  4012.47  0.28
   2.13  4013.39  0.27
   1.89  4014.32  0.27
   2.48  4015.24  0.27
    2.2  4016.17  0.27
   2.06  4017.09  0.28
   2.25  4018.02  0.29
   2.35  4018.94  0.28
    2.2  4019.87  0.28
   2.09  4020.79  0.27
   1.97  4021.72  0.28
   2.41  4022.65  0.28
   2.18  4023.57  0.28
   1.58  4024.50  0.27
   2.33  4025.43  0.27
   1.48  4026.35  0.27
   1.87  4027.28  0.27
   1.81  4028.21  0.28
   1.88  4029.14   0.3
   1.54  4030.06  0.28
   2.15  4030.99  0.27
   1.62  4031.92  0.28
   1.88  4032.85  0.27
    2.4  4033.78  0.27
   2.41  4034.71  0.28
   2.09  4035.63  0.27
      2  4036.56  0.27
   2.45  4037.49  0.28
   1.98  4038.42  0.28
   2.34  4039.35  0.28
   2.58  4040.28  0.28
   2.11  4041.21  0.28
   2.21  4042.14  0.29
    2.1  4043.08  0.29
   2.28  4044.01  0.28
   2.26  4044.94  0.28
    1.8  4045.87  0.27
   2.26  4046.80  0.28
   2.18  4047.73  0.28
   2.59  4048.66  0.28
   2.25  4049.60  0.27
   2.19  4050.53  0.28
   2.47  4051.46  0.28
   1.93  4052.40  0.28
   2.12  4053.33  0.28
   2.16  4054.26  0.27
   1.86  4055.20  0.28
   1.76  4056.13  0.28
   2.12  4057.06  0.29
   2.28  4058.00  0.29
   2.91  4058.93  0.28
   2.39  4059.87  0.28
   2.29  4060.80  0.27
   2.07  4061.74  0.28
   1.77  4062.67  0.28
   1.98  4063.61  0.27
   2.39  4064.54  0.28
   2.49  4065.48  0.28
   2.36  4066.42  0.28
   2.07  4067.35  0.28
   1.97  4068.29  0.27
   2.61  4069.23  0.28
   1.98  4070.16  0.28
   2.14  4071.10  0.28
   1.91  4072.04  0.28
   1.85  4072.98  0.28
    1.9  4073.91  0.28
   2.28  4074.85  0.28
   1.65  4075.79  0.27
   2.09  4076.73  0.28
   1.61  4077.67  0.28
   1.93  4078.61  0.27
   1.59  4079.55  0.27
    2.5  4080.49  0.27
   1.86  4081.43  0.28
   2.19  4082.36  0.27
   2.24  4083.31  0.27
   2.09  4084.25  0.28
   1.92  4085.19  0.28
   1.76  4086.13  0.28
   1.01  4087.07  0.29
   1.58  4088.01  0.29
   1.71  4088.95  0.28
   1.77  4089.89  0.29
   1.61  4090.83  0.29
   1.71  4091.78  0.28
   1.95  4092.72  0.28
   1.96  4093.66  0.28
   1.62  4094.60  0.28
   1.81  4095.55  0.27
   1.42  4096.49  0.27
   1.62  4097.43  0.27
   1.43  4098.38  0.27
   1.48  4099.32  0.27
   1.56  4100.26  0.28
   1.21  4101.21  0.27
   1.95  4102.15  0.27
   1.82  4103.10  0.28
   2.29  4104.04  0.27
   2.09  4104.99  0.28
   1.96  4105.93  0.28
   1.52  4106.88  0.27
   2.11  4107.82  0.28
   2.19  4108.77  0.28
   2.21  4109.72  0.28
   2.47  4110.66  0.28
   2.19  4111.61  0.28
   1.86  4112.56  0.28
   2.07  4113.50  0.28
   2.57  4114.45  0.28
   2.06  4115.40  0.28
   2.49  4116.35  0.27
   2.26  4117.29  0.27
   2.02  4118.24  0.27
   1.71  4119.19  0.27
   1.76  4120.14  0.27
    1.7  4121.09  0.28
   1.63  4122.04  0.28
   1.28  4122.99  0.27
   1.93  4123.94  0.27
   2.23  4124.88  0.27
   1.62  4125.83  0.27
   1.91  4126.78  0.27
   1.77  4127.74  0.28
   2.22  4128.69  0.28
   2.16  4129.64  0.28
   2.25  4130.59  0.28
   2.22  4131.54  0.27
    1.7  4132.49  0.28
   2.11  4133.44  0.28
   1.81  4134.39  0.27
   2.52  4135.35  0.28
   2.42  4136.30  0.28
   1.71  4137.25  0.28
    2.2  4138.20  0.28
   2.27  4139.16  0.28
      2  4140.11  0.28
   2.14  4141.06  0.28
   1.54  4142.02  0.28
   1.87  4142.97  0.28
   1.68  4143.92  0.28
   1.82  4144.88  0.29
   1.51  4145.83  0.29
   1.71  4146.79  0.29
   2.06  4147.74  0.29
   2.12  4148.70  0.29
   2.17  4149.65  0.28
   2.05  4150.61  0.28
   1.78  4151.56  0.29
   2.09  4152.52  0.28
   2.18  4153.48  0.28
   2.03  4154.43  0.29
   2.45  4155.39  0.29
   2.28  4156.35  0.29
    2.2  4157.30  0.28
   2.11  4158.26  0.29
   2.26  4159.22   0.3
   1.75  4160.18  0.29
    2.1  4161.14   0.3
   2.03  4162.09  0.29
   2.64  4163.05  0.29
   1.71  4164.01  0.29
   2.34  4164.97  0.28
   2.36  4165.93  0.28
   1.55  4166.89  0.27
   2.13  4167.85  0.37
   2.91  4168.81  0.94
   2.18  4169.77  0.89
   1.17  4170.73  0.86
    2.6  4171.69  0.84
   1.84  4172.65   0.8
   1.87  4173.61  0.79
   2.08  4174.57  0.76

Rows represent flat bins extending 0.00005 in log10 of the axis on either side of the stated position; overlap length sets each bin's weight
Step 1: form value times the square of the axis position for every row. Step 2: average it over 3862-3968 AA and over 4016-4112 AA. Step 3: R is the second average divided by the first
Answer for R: 1.2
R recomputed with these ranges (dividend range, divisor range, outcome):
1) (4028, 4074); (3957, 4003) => 1.28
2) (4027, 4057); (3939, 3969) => 1.22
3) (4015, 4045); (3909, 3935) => 1.24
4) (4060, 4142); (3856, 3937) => 1.23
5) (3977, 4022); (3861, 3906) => 1.23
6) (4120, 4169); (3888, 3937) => 1.32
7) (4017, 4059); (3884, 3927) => 1.27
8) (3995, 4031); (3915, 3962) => 1.20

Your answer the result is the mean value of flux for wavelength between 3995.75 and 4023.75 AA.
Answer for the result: 2.12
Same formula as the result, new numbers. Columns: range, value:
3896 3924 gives 1.9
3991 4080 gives 2.11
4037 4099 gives 2.03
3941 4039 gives 1.9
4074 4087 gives 1.94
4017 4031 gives 2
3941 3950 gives 1.95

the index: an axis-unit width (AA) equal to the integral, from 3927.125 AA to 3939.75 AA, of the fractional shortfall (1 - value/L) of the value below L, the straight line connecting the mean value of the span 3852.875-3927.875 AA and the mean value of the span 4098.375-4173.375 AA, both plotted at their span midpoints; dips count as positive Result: 2.90 AA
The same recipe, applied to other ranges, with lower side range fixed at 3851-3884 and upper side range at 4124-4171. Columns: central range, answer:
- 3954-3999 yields 5.3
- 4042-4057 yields -1.2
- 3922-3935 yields 2.8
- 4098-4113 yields 0.9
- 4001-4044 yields -2.8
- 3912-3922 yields -0.7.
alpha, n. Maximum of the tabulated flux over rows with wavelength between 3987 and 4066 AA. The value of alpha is 2.91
